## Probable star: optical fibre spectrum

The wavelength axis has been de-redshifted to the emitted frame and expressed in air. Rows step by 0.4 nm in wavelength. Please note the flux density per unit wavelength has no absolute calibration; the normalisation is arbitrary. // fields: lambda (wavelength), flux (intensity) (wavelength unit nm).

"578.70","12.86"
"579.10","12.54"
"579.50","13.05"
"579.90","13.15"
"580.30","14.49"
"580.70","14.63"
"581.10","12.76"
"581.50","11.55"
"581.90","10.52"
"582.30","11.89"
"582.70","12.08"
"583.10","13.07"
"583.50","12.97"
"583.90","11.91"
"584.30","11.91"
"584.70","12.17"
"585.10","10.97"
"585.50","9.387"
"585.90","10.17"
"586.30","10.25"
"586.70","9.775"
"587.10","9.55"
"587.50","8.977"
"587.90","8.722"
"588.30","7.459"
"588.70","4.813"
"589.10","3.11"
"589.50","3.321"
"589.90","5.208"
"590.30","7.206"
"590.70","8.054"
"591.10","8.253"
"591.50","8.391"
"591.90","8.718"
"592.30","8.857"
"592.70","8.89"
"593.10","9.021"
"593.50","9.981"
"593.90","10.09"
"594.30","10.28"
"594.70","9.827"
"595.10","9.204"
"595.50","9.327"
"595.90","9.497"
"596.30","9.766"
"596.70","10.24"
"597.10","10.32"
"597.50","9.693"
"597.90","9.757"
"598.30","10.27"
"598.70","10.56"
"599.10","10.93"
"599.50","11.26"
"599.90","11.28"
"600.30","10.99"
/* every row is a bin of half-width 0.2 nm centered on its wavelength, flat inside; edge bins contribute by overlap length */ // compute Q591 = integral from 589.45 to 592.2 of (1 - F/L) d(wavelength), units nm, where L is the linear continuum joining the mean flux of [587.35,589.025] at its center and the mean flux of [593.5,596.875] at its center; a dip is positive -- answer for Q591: 0.299 nm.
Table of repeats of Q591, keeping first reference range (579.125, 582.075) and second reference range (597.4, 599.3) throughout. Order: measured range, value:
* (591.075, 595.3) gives 0.67 nm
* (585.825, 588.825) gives 0.80 nm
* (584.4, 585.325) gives 0.05 nm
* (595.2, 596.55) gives 0.14 nm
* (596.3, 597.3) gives 0.03 nm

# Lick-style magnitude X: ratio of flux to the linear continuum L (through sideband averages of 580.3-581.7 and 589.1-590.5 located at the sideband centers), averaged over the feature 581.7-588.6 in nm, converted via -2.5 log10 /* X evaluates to -0.16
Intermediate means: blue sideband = 13.2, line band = 10.6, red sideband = 4.94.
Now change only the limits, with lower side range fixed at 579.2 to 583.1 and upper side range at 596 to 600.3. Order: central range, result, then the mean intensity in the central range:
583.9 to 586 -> 0.11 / 11.1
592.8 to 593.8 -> 0.17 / 9.5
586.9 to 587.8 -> 0.28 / 9.2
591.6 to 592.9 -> 0.26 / 8.79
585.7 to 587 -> 0.19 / 10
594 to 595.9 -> 0.13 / 9.67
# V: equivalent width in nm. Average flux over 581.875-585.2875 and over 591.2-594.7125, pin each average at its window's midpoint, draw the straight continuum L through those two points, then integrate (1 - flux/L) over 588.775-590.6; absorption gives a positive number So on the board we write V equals 0.95 nm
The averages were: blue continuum 12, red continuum 9.28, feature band 4.9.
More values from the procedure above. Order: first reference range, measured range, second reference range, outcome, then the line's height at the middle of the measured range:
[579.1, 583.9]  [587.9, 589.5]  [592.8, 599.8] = 0.85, 11.4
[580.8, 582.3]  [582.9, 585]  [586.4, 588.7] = -0.36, 10.5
